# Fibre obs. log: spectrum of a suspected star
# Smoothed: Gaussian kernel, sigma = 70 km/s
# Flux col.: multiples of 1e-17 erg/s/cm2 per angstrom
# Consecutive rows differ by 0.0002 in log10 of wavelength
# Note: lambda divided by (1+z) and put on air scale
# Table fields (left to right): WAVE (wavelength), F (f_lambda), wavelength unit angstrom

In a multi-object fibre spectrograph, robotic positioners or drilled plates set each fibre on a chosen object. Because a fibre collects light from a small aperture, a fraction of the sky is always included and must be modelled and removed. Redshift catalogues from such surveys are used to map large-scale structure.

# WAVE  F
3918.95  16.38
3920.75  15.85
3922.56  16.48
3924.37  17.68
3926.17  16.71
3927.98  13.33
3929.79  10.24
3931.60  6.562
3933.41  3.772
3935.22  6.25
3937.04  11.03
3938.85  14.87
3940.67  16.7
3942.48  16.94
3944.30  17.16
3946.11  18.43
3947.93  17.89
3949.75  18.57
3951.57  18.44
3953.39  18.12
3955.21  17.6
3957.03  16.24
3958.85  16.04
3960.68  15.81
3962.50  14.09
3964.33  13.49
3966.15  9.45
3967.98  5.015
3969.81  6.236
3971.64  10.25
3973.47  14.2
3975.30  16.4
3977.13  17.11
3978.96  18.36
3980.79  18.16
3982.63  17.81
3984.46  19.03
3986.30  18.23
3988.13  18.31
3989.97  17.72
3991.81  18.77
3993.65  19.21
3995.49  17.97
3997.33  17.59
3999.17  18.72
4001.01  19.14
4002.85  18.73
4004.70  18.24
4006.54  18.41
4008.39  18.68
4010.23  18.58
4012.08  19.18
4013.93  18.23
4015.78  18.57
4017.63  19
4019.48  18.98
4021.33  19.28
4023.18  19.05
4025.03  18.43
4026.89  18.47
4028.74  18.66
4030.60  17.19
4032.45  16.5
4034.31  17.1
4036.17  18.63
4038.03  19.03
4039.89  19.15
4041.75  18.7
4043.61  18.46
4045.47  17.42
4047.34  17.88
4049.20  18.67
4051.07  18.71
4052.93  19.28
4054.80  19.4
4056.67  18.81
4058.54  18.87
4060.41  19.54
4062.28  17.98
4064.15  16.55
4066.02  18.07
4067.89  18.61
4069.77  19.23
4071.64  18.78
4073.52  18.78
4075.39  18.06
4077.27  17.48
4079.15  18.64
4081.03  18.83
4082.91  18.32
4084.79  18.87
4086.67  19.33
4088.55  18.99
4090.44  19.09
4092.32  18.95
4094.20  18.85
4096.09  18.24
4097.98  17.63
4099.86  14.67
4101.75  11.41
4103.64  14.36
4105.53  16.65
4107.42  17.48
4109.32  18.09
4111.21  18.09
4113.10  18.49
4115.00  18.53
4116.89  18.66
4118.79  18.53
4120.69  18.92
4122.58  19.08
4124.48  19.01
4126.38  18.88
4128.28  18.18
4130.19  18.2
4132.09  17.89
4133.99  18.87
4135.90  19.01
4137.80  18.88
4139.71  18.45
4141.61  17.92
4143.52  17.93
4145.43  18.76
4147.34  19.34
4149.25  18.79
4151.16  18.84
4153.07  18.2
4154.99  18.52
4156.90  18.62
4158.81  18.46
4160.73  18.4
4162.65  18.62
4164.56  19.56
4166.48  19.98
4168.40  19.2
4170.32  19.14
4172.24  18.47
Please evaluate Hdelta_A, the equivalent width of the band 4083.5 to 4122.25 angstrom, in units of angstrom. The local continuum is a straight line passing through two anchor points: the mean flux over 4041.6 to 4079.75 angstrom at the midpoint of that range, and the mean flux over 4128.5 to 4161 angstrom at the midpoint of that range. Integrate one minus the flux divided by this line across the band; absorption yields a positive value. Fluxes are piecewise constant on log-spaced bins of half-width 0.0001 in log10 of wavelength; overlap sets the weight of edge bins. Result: 1.6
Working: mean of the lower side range 18.5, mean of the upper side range 18.5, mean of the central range 17.7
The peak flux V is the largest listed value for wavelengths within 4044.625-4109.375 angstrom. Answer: 19.54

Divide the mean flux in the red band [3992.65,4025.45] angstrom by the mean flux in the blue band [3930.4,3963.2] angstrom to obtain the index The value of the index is 1.3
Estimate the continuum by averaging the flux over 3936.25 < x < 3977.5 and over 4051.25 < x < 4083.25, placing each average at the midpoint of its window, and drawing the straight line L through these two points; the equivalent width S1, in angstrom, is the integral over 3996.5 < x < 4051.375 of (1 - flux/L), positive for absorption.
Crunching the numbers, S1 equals -4.5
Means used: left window 14.8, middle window 18.4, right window 18.6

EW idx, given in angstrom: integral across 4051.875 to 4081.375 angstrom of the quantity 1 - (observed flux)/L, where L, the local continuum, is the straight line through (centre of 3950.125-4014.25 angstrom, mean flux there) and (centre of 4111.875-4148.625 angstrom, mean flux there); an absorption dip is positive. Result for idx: -1.4 angstrom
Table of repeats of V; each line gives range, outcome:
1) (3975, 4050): 19.28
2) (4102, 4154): 19.34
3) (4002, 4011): 18.73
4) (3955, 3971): 17.6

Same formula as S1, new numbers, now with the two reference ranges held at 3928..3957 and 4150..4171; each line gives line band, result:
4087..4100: -0.7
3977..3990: -2.7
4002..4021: -3.6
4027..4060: -4.1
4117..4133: -0.4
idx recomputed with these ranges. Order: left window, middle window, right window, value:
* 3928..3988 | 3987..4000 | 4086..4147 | -2.7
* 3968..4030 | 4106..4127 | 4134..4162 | -0.1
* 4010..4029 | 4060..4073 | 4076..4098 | 0.2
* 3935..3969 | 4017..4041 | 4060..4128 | -2.6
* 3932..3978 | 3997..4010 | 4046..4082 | -2.1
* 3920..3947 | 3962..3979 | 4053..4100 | 3.1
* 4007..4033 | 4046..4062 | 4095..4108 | -1.3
